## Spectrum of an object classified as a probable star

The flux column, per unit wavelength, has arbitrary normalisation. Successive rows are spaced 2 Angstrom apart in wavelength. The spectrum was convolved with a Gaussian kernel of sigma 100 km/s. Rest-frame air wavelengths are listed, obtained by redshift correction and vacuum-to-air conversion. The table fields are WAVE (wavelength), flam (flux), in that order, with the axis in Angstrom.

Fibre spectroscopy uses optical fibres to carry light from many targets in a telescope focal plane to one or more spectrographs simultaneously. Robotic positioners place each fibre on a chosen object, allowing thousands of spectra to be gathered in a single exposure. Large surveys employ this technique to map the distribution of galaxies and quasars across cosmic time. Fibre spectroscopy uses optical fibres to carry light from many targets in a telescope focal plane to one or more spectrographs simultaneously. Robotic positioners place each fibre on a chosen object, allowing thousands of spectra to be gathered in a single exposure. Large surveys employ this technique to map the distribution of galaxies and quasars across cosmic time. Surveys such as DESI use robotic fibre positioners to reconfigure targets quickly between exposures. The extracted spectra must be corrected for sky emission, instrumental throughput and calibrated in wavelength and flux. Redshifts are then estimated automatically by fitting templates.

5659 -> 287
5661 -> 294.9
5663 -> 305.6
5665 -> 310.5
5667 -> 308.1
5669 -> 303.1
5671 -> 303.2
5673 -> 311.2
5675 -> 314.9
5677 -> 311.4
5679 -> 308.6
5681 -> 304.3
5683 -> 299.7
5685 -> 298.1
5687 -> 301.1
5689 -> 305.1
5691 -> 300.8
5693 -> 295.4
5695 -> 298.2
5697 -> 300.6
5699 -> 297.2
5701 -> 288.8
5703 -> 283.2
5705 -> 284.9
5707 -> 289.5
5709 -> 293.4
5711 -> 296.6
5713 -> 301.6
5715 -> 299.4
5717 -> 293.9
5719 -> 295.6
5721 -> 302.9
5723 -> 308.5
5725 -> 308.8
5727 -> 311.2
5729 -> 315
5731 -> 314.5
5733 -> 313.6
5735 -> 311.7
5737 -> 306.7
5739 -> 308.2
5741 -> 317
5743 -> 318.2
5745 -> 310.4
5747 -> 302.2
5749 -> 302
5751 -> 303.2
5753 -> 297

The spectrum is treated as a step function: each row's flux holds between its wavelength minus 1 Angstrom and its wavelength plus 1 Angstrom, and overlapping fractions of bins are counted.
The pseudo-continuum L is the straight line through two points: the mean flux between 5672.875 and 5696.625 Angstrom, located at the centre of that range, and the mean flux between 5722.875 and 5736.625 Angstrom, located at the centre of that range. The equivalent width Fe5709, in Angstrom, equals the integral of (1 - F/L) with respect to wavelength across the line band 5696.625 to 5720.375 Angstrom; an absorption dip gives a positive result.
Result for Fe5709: 1.1 Angstrom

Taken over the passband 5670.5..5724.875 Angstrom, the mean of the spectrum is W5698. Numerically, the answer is 300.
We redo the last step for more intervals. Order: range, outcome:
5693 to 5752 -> 303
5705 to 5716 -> 295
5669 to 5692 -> 305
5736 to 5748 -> 310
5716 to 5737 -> 308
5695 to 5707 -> 291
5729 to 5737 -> 313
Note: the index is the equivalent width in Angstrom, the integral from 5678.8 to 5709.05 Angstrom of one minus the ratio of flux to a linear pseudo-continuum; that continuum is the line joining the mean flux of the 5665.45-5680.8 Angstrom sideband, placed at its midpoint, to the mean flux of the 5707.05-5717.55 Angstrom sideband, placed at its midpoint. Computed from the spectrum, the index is 0.6 Angstrom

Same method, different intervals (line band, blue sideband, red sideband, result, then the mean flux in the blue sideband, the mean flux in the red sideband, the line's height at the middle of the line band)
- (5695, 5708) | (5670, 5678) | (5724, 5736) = 0.8 Angstrom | 310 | 312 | 311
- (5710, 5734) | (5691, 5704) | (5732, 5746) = 0.0 Angstrom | 294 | 312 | 305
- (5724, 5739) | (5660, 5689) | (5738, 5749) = -0.1 Angstrom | 305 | 310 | 309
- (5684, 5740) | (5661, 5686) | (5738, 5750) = 1.3 Angstrom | 306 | 310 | 308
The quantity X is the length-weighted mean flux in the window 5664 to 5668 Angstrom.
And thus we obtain 309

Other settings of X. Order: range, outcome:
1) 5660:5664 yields 300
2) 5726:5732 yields 314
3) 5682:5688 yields 300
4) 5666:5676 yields 308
